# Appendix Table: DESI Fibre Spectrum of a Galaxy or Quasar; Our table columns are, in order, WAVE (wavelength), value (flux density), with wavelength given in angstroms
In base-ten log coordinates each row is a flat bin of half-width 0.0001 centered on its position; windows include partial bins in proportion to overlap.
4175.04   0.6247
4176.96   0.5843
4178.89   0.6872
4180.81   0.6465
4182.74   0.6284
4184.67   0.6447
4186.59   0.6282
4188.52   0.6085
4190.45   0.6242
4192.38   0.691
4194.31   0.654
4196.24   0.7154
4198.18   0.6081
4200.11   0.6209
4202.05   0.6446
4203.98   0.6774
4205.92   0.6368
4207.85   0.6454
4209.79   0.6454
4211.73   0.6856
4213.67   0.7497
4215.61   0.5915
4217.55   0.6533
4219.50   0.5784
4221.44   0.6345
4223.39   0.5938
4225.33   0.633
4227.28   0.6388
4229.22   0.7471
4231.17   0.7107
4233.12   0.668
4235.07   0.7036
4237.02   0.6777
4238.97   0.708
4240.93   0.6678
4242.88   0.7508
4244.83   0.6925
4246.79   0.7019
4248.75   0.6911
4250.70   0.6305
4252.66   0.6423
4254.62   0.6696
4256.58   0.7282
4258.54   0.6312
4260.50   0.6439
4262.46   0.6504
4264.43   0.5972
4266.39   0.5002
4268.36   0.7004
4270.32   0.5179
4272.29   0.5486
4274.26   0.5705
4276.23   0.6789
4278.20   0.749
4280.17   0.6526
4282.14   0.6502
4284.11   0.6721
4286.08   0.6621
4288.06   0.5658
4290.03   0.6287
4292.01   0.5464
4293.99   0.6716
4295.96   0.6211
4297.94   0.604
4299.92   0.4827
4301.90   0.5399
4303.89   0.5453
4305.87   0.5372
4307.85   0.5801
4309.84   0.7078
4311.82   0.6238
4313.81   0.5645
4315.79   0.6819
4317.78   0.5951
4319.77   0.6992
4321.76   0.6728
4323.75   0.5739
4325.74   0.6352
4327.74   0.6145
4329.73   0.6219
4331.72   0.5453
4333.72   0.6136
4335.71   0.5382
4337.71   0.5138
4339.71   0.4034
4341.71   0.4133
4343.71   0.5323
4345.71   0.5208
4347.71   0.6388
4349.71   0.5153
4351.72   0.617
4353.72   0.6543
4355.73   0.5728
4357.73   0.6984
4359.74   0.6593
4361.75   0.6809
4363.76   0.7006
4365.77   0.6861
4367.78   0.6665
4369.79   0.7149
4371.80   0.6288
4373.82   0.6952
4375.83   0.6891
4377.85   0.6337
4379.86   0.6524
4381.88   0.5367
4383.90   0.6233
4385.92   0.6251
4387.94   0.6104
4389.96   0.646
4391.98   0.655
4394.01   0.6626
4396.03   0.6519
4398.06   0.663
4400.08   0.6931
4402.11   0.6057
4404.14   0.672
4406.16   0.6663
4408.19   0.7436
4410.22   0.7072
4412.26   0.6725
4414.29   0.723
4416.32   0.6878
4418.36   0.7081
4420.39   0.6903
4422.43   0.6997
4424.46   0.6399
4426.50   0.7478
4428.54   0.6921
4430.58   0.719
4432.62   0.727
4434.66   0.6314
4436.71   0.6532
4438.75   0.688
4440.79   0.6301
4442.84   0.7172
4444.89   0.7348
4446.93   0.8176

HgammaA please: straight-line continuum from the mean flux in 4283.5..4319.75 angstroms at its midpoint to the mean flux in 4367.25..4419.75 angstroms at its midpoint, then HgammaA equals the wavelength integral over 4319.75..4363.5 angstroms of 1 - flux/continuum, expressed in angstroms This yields 2.93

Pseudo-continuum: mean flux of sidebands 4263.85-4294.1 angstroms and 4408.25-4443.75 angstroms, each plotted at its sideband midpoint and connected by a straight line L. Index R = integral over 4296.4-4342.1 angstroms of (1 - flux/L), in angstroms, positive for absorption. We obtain 4.1 angstroms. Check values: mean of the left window 0.618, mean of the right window 0.692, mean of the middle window 0.581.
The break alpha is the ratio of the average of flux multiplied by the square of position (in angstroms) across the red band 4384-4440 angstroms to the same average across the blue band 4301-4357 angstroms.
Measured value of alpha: 1.21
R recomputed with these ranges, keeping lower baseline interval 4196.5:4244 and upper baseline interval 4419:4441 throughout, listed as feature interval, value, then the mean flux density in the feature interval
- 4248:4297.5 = 2.7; 0.632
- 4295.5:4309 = 2.3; 0.557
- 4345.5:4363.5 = 1.4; 0.625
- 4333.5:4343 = 2.6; 0.488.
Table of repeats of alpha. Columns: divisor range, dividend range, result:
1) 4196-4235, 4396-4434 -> 1.16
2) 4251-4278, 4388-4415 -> 1.14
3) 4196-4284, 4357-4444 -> 1.11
